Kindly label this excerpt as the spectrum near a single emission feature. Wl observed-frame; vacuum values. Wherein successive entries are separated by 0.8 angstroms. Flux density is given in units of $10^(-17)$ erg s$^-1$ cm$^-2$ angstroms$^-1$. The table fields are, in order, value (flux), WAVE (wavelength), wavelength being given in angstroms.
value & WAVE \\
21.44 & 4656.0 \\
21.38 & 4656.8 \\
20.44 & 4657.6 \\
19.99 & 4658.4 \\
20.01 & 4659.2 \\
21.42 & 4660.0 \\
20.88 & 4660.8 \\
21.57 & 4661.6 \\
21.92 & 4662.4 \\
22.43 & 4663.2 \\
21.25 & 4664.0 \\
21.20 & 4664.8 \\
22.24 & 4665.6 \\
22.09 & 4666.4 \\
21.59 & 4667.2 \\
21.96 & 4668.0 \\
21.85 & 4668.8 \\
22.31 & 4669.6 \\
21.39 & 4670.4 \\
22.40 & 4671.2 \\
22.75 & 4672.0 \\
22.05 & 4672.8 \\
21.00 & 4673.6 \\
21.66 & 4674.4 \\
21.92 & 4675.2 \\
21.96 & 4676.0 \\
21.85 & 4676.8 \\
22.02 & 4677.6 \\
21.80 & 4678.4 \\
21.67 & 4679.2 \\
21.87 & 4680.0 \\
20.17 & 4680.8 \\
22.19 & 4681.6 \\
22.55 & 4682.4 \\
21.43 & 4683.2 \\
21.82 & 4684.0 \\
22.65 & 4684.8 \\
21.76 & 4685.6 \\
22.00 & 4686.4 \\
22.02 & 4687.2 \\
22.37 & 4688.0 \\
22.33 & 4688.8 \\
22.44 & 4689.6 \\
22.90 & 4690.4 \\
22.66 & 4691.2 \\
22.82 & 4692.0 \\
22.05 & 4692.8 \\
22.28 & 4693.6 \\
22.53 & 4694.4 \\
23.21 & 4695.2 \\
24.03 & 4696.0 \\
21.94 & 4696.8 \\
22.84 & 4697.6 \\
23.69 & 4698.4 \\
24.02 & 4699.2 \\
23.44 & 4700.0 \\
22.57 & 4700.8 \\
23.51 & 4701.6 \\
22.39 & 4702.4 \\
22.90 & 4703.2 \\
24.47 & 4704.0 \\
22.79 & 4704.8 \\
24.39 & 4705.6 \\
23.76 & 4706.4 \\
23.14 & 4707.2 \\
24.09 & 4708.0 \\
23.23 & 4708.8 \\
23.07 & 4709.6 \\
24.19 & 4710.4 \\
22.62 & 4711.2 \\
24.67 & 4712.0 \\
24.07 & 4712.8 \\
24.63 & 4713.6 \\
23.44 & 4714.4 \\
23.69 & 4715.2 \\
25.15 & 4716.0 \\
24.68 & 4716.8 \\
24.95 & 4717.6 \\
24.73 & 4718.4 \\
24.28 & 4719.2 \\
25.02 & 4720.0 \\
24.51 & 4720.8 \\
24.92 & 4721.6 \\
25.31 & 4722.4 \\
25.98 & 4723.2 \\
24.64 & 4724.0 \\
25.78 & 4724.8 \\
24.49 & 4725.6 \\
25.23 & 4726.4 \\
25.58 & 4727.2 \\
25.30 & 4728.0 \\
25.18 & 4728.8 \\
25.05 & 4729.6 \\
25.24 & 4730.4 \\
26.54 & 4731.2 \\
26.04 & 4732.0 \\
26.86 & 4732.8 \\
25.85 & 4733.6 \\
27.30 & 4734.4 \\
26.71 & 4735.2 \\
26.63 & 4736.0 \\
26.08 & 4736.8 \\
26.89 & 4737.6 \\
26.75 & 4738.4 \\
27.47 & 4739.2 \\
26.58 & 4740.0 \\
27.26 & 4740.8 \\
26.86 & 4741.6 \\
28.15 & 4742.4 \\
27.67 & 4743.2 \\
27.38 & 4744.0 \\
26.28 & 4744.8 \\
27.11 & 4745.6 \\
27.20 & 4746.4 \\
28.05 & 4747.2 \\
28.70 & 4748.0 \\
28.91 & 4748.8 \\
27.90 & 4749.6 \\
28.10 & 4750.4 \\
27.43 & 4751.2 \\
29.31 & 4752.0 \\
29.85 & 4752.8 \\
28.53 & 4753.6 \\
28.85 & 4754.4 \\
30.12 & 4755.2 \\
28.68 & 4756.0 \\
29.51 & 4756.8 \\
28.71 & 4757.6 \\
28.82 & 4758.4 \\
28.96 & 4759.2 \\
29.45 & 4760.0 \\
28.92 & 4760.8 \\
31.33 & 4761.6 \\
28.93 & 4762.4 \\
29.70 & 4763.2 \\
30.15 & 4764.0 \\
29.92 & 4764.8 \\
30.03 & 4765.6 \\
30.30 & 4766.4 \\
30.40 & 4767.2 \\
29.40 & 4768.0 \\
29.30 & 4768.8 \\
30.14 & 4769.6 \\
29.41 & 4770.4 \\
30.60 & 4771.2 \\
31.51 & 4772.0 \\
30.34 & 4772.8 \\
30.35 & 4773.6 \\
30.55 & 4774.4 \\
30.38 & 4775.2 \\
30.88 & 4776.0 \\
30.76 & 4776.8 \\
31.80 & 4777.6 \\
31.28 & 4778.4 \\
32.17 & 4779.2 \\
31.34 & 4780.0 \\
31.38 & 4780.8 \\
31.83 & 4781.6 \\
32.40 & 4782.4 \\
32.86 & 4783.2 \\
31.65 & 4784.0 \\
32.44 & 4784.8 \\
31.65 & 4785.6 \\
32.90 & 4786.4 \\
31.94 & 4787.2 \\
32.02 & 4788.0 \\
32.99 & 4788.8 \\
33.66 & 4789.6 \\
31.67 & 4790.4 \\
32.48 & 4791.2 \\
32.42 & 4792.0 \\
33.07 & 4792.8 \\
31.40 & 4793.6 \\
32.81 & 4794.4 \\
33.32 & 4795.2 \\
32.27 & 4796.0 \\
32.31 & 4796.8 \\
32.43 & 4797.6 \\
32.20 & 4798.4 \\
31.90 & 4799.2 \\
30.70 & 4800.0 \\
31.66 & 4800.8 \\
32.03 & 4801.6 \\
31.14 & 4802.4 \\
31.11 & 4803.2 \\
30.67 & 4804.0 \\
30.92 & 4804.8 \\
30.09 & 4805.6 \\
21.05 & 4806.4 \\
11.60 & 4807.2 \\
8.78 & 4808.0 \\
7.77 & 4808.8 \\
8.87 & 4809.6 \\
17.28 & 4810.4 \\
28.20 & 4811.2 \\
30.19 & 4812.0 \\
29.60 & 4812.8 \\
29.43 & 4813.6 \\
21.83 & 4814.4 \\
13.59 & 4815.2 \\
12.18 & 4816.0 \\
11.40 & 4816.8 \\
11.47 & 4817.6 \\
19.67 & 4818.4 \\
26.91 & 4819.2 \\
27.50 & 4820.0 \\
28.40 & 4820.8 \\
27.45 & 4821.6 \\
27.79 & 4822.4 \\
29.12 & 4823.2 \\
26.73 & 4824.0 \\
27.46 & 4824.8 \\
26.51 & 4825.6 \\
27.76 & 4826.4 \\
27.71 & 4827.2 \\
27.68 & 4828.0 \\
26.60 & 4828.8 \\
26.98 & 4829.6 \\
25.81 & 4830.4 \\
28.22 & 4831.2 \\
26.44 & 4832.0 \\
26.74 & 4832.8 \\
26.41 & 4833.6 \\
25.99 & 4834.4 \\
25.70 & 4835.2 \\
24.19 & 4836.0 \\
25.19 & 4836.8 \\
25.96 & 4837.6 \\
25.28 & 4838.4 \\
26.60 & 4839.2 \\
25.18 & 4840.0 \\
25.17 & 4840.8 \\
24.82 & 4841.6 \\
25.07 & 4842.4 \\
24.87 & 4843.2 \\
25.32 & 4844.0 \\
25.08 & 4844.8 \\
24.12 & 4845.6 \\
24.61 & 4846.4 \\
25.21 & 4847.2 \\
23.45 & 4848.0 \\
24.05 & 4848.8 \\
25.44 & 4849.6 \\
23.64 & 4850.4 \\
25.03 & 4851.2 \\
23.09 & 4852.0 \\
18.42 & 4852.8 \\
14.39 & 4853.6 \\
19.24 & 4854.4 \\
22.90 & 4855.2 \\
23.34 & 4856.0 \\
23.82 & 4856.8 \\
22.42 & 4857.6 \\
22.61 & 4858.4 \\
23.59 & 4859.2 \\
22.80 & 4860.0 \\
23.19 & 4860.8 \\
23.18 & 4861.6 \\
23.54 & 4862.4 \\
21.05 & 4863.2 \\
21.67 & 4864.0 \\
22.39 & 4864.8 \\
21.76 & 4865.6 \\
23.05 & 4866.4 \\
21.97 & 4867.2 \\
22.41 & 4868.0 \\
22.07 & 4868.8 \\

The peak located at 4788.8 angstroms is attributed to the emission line C IV 1549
